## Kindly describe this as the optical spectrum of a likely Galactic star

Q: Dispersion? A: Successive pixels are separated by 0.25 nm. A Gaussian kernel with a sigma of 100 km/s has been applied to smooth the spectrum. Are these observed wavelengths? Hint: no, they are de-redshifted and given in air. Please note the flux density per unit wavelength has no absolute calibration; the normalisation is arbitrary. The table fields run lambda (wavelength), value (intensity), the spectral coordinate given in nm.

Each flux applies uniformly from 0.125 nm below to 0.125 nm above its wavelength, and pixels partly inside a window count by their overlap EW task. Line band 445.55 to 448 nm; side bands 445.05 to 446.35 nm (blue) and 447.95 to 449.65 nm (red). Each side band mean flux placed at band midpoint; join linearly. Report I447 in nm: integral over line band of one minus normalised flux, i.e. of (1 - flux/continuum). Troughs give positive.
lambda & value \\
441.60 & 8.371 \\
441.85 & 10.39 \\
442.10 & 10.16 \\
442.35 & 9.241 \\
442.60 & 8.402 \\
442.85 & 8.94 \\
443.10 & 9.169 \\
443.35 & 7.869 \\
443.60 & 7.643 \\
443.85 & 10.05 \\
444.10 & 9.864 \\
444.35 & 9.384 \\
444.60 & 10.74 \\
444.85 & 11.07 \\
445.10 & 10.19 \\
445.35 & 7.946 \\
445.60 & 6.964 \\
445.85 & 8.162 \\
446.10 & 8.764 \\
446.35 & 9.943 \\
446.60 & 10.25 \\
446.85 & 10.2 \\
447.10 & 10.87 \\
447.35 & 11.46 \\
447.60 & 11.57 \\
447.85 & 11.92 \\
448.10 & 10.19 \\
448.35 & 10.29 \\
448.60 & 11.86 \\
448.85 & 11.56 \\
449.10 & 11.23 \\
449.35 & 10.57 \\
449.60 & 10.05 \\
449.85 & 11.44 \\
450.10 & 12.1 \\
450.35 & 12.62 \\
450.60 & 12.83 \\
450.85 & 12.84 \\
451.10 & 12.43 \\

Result -0.20 nm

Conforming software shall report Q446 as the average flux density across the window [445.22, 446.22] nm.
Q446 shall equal 7.97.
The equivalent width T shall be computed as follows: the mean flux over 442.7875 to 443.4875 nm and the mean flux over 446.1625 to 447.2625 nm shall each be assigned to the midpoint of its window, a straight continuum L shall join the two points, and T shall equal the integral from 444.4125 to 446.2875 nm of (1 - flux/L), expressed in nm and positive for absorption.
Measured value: 0.09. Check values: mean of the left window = 8.62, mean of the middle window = 9.16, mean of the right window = 10.3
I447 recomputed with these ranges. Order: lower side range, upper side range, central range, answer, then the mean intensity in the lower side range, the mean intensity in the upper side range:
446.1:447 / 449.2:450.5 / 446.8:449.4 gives -0.118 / 9.96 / 11.4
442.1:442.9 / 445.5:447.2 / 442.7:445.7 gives 0.003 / 9.06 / 9.32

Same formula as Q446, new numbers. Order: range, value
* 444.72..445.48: 9.72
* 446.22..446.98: 10.1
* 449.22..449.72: 10.3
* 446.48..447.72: 10.9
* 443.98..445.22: 10.3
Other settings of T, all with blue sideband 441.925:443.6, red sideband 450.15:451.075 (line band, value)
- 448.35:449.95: 0.12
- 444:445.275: -0.05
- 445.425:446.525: 0.20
